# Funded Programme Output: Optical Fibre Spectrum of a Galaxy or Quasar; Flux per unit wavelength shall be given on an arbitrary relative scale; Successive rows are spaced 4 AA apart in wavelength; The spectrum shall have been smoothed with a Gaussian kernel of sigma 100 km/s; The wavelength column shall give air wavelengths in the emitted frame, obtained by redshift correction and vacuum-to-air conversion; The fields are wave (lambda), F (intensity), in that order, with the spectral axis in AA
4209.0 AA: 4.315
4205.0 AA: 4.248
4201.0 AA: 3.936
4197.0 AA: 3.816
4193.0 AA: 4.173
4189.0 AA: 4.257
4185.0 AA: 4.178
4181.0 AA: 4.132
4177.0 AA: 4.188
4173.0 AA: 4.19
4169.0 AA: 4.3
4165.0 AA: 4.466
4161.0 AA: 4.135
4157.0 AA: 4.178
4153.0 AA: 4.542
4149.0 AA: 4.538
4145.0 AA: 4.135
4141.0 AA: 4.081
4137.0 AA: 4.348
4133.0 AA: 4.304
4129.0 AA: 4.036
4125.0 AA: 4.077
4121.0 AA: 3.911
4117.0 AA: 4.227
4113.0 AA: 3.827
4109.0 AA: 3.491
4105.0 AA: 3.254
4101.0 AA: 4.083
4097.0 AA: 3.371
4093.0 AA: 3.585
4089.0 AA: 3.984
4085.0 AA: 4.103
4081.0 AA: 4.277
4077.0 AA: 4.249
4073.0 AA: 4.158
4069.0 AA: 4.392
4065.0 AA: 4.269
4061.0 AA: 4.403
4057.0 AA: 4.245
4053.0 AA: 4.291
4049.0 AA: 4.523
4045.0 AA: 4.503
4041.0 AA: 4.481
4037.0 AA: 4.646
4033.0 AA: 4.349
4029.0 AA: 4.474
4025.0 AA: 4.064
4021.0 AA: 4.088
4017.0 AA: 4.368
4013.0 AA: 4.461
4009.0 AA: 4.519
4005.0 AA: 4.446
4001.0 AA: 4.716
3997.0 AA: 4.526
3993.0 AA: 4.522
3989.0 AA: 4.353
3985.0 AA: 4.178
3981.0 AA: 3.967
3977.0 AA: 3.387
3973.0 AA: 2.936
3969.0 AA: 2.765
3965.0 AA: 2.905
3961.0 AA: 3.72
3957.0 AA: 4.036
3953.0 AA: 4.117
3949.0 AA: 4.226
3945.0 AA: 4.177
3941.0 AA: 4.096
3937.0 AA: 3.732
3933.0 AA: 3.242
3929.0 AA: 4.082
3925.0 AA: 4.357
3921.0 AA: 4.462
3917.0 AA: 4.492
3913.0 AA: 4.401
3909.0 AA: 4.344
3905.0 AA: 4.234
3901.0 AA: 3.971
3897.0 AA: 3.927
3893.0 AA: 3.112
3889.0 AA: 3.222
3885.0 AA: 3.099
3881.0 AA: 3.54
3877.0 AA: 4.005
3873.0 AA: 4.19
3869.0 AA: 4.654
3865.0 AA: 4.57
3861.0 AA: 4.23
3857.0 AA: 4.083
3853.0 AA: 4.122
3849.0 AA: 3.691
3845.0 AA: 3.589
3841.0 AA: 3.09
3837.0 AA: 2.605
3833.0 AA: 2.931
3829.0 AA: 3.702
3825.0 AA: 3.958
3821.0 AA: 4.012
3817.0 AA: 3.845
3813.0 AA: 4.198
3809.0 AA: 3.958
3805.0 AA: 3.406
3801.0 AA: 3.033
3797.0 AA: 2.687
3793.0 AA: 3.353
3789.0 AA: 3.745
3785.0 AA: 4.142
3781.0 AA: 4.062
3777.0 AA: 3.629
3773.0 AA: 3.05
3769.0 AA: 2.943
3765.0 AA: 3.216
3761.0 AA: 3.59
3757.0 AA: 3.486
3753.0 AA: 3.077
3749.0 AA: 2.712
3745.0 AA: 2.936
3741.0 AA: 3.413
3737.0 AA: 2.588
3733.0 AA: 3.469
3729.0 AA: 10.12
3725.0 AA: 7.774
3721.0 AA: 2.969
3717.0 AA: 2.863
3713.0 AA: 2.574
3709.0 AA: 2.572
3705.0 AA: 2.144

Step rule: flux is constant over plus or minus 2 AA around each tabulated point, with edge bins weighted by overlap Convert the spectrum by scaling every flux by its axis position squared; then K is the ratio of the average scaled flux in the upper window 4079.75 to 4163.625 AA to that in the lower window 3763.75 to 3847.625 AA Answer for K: 1.4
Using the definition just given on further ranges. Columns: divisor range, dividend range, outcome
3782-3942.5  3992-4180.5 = 1.24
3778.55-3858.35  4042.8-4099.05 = 1.31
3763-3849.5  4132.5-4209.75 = 1.45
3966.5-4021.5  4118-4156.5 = 1.11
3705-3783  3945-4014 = 1.22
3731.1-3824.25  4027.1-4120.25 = 1.40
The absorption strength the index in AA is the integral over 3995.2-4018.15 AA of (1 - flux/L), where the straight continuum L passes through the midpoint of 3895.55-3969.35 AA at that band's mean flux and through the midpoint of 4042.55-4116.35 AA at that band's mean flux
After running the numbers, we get -2.8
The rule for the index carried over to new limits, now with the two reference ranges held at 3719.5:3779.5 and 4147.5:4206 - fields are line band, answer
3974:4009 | -1.2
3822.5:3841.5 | 3.3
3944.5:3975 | 3.7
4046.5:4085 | -1.5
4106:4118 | 1.2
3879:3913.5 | 2.6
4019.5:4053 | -2.1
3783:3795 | 0.7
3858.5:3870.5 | -1.3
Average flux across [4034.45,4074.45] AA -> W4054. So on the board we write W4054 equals 4.39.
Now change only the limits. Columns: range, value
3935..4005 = 3.92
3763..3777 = 3.15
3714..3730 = 5.46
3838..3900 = 3.79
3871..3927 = 3.95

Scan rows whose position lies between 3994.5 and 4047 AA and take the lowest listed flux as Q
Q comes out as 4.064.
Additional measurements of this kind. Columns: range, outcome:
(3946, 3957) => 4.036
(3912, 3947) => 3.242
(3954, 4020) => 2.765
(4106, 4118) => 3.491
